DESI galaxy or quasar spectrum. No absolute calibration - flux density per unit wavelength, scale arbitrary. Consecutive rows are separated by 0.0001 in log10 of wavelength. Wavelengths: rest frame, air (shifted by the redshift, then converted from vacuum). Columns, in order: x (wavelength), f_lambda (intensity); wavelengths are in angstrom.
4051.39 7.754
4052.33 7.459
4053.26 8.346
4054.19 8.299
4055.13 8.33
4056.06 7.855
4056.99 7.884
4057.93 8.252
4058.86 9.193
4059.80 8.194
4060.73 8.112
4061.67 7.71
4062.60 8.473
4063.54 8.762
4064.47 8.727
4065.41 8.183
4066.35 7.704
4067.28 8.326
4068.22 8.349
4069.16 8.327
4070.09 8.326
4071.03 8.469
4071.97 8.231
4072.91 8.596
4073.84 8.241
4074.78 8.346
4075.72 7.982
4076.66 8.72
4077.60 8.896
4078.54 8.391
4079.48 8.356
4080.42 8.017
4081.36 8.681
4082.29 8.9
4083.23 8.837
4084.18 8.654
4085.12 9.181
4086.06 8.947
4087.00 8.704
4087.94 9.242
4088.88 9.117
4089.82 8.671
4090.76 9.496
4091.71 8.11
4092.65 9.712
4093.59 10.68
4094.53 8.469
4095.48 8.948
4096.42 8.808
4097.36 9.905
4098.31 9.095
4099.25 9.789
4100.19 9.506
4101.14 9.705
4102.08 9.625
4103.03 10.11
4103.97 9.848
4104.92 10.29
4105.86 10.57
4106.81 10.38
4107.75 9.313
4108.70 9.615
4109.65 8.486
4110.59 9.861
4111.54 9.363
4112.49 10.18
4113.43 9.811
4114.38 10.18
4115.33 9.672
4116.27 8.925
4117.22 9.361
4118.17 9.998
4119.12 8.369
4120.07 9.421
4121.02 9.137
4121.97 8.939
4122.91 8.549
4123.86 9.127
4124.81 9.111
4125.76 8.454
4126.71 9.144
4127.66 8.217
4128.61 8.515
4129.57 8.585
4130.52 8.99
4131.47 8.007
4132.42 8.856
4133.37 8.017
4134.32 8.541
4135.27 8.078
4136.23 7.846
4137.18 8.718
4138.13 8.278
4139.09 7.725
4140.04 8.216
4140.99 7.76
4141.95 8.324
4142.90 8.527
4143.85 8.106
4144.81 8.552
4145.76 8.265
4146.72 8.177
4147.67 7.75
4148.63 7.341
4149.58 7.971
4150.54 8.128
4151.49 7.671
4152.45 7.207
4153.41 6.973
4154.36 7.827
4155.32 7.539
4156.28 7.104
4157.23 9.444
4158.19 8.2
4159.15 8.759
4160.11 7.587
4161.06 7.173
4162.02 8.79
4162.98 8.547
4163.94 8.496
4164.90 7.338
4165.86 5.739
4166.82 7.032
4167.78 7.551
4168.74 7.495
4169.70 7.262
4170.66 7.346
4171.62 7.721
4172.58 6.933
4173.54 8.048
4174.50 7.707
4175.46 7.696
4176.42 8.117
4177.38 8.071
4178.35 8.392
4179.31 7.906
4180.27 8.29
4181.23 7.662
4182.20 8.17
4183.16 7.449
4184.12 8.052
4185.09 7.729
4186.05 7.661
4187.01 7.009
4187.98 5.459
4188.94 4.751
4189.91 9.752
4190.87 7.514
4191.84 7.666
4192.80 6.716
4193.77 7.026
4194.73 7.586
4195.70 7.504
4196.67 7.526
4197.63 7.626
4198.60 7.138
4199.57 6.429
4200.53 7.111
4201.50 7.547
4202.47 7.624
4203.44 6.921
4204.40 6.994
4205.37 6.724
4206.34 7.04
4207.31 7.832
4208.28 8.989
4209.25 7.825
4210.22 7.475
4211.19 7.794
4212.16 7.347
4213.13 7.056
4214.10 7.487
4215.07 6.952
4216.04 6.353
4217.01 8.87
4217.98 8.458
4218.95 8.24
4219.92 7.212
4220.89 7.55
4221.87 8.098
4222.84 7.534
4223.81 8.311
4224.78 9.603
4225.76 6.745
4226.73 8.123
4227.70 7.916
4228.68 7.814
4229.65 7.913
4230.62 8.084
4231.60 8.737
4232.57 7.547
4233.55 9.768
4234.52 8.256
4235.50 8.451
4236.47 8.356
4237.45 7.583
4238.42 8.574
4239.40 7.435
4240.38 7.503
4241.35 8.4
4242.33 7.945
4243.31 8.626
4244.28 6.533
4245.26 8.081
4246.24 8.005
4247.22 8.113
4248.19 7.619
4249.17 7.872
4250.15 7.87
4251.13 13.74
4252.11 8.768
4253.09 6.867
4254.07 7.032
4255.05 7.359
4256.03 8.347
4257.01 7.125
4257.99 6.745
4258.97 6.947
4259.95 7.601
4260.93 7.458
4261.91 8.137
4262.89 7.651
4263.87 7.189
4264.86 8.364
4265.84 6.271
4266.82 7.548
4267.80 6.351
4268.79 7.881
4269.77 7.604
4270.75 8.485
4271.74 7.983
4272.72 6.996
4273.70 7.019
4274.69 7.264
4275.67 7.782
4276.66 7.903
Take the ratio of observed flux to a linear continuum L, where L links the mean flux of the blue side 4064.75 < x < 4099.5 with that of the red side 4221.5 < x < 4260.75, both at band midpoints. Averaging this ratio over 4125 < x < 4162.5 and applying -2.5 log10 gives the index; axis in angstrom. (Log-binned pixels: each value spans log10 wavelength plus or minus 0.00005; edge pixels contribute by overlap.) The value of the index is 0.042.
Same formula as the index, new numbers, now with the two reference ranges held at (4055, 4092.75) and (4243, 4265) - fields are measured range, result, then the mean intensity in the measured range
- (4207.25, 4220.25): 0.045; 7.71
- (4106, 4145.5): -0.067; 8.87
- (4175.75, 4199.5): 0.085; 7.51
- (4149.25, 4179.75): 0.063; 7.74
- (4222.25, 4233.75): -0.020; 8.14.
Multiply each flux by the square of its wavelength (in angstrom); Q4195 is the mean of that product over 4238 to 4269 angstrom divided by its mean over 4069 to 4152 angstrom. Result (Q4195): 0.94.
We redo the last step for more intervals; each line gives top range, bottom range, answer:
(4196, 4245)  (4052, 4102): 0.96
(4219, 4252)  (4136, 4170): 1.08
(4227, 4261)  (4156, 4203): 1.09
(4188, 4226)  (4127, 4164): 0.95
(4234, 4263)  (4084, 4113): 0.91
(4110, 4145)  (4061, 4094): 1.04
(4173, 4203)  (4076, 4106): 0.86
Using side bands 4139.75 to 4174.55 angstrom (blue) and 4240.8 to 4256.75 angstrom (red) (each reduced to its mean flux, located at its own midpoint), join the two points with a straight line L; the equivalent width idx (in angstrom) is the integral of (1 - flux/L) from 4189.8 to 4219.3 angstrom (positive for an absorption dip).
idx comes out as 1.9 angstrom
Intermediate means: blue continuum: 7.8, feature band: 7.49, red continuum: 8.18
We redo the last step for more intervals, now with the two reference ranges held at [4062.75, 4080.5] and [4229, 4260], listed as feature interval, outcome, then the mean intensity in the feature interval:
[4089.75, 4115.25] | -3.9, 9.59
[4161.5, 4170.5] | 0.7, 7.57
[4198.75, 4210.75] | 1.1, 7.37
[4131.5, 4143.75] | 0.0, 8.23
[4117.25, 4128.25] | -0.9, 8.96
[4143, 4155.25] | 0.6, 7.84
